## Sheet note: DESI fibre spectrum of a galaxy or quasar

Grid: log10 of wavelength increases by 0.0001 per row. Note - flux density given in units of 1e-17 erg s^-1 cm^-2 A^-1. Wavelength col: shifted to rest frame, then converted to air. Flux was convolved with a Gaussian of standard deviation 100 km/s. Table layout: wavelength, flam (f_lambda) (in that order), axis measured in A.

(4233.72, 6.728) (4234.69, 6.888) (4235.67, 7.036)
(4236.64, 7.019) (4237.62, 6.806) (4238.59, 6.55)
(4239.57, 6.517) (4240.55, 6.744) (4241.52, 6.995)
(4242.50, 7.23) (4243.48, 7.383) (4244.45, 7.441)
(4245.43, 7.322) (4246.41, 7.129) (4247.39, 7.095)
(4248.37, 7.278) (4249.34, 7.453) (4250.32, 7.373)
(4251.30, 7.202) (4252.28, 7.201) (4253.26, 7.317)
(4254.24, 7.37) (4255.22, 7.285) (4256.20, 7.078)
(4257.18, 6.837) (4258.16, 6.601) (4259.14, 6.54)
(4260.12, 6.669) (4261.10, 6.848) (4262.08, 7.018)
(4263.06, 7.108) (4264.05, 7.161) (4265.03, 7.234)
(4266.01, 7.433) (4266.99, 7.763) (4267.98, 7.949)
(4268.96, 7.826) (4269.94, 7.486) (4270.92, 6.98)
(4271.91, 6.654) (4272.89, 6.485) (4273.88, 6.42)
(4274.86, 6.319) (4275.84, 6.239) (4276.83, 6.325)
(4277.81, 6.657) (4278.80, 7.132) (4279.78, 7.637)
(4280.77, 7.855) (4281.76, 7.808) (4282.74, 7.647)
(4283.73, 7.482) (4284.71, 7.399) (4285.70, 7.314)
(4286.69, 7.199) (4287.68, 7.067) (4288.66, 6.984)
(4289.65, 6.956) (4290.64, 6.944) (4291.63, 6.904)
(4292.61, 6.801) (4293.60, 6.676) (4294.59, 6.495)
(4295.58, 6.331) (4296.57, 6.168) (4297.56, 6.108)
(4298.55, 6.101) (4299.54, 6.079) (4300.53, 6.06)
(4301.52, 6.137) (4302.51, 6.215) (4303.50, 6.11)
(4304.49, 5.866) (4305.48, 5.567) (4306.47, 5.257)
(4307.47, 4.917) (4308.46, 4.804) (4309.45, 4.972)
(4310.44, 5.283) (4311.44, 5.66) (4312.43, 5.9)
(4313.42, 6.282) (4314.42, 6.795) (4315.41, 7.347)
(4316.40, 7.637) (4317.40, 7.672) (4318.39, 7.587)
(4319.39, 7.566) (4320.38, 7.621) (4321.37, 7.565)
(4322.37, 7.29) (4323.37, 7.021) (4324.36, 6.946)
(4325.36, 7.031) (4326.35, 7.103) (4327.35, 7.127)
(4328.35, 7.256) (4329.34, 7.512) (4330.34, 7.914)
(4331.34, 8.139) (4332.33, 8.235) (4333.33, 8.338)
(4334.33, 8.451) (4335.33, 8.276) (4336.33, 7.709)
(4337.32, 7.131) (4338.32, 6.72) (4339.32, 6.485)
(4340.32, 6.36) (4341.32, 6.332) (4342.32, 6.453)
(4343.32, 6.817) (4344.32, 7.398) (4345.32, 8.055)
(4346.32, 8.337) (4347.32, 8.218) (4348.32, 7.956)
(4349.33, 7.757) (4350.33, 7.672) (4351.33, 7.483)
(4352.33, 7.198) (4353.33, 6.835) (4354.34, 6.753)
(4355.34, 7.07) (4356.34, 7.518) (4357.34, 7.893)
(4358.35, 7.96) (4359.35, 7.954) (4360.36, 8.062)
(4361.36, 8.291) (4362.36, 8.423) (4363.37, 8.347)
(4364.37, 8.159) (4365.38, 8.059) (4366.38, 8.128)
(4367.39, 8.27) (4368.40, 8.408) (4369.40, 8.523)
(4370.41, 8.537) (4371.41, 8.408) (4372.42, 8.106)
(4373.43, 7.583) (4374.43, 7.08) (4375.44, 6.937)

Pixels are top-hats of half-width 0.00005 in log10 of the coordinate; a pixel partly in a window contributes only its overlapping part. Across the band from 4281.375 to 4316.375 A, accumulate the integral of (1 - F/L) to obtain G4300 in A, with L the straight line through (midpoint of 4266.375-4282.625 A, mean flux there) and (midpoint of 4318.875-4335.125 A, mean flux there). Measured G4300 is 4.40 A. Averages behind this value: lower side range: 7.11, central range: 6.4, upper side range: 7.58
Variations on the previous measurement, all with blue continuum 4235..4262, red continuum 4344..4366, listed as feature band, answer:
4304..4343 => 3.63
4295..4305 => 1.74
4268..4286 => 0.34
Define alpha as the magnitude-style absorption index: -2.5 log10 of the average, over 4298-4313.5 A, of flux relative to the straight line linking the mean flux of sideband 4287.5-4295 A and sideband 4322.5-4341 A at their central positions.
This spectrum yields 0.23 mag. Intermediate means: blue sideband 6.85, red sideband 7.42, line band 5.69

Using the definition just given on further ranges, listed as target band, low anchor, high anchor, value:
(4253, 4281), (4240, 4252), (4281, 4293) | 0.03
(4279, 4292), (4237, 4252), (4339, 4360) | -0.02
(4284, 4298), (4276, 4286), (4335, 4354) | 0.07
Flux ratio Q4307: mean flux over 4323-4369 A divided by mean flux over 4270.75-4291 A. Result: 1.08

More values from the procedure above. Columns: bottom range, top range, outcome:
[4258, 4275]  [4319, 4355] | 1.05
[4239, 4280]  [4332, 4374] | 1.09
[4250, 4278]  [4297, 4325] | 0.91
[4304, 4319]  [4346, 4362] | 1.26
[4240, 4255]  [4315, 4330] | 1.02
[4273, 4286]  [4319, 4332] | 1.05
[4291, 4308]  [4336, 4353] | 1.19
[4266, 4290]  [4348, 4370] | 1.10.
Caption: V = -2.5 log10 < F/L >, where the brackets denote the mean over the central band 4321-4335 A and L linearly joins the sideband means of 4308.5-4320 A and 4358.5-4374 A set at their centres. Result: -0.09 mag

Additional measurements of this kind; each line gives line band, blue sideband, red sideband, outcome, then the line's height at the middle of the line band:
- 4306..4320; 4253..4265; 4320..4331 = 0.16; 7.25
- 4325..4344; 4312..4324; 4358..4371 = 0.03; 7.57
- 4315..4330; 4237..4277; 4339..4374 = 0.02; 7.49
